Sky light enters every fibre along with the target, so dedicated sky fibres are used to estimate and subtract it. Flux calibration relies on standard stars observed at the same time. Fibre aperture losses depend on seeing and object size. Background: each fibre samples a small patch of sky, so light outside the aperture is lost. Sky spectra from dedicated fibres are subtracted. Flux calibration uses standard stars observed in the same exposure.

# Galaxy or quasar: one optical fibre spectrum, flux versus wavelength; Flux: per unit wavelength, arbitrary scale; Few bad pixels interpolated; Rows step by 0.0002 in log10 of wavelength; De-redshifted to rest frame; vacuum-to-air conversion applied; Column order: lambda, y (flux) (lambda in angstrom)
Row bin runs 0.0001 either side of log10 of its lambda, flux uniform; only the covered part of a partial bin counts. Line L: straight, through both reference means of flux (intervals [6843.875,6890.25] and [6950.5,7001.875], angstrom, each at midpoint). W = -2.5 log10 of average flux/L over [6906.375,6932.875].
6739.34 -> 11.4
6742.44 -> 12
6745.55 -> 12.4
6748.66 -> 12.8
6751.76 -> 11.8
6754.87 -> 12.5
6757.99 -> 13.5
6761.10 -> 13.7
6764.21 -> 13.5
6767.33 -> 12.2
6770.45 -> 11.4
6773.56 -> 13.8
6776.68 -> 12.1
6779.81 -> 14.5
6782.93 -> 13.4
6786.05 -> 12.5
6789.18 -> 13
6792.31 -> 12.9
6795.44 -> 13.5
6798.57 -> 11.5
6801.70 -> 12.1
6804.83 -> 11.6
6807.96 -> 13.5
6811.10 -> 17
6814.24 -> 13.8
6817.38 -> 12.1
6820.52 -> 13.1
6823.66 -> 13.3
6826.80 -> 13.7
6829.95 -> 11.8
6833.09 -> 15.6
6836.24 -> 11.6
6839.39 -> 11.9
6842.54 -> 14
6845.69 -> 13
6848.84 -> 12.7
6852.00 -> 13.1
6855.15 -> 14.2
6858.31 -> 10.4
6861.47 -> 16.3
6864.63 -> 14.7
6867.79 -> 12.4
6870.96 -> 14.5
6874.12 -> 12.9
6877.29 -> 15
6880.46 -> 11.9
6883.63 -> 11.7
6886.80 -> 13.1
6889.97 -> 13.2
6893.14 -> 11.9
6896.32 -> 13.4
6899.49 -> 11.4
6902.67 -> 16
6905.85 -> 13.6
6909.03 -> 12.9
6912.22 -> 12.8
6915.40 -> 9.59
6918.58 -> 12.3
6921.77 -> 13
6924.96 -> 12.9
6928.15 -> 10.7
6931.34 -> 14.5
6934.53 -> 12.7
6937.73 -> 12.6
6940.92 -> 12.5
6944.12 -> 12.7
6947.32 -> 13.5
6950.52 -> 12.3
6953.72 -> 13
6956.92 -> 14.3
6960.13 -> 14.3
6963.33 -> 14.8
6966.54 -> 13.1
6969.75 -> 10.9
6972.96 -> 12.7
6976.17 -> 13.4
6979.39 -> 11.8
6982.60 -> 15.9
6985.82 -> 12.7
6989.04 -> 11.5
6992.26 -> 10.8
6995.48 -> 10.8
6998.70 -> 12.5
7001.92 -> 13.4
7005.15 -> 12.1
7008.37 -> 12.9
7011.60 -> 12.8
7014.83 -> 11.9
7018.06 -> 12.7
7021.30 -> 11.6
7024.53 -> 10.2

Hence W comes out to 0.058 mag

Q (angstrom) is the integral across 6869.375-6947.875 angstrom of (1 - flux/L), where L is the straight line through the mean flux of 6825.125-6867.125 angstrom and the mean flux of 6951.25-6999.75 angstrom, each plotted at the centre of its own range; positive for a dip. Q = 1.35 angstrom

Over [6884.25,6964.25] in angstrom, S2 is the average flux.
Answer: 12.9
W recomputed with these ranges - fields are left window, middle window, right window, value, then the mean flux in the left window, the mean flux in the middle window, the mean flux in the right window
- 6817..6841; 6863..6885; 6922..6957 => -0.04 mag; 12.9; 13.3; 12.8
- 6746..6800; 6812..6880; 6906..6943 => -0.06 mag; 12.9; 13.4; 12.5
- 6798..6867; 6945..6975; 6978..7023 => -0.05 mag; 13.2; 13.2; 12.4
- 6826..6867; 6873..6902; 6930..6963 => 0.04 mag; 13.3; 12.8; 13.3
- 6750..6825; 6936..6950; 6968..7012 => -0.02 mag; 13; 12.8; 12.4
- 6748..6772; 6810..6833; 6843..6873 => -0.03 mag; 12.7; 13.6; 13.5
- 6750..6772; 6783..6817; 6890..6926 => -0.04 mag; 12.7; 13.1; 12.7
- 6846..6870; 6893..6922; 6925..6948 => 0.02 mag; 13.4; 12.7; 12.7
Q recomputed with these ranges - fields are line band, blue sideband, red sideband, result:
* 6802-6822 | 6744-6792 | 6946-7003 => -0.9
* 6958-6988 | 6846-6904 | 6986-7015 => -2.2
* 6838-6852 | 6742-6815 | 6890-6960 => 0.0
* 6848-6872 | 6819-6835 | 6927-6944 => -0.6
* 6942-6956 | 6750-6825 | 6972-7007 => -0.4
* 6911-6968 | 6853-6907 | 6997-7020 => 0.5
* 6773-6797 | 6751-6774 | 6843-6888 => -0.5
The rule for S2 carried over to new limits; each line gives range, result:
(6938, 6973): 13.1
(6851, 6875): 13.6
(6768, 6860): 13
